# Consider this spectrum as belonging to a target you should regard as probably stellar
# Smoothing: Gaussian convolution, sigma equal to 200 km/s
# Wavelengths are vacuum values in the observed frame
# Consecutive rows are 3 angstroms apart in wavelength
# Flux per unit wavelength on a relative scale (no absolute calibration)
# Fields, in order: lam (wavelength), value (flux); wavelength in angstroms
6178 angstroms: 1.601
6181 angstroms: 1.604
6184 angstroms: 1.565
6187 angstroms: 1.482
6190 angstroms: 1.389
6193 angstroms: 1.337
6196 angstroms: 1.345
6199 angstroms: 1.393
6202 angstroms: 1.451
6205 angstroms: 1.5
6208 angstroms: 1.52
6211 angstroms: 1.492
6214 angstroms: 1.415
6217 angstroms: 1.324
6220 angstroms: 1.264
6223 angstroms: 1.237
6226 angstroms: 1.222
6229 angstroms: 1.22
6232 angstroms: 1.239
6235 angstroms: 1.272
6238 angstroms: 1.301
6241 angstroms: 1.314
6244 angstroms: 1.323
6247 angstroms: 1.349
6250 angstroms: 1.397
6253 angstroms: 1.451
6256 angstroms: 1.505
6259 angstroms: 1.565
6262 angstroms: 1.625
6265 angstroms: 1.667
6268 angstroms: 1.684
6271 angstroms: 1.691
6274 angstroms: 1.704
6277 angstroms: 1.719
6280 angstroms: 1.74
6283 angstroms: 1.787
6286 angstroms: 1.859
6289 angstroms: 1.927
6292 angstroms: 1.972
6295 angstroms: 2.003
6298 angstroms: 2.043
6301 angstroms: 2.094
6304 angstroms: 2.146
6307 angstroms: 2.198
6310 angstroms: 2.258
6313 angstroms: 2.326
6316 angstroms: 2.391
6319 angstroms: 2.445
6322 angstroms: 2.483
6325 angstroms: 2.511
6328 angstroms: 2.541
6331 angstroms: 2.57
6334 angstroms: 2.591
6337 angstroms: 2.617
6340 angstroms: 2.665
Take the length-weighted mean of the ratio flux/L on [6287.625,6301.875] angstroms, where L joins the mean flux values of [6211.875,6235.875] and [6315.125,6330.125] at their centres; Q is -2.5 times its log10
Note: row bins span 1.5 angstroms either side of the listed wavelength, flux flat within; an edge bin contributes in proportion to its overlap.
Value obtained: 0.07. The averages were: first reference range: 1.28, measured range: 2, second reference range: 2.48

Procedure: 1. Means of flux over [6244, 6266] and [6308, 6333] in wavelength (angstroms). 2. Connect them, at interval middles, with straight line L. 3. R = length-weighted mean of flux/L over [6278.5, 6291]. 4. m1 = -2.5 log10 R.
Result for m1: 0.05 mag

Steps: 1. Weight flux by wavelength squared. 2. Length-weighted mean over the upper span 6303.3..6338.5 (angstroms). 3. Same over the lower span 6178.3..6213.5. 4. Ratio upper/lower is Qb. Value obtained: 1.73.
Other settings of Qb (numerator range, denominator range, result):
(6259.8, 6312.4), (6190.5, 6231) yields 1.42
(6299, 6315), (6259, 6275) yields 1.34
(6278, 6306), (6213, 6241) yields 1.56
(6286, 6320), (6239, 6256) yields 1.59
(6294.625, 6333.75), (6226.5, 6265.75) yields 1.71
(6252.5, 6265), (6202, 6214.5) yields 1.07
